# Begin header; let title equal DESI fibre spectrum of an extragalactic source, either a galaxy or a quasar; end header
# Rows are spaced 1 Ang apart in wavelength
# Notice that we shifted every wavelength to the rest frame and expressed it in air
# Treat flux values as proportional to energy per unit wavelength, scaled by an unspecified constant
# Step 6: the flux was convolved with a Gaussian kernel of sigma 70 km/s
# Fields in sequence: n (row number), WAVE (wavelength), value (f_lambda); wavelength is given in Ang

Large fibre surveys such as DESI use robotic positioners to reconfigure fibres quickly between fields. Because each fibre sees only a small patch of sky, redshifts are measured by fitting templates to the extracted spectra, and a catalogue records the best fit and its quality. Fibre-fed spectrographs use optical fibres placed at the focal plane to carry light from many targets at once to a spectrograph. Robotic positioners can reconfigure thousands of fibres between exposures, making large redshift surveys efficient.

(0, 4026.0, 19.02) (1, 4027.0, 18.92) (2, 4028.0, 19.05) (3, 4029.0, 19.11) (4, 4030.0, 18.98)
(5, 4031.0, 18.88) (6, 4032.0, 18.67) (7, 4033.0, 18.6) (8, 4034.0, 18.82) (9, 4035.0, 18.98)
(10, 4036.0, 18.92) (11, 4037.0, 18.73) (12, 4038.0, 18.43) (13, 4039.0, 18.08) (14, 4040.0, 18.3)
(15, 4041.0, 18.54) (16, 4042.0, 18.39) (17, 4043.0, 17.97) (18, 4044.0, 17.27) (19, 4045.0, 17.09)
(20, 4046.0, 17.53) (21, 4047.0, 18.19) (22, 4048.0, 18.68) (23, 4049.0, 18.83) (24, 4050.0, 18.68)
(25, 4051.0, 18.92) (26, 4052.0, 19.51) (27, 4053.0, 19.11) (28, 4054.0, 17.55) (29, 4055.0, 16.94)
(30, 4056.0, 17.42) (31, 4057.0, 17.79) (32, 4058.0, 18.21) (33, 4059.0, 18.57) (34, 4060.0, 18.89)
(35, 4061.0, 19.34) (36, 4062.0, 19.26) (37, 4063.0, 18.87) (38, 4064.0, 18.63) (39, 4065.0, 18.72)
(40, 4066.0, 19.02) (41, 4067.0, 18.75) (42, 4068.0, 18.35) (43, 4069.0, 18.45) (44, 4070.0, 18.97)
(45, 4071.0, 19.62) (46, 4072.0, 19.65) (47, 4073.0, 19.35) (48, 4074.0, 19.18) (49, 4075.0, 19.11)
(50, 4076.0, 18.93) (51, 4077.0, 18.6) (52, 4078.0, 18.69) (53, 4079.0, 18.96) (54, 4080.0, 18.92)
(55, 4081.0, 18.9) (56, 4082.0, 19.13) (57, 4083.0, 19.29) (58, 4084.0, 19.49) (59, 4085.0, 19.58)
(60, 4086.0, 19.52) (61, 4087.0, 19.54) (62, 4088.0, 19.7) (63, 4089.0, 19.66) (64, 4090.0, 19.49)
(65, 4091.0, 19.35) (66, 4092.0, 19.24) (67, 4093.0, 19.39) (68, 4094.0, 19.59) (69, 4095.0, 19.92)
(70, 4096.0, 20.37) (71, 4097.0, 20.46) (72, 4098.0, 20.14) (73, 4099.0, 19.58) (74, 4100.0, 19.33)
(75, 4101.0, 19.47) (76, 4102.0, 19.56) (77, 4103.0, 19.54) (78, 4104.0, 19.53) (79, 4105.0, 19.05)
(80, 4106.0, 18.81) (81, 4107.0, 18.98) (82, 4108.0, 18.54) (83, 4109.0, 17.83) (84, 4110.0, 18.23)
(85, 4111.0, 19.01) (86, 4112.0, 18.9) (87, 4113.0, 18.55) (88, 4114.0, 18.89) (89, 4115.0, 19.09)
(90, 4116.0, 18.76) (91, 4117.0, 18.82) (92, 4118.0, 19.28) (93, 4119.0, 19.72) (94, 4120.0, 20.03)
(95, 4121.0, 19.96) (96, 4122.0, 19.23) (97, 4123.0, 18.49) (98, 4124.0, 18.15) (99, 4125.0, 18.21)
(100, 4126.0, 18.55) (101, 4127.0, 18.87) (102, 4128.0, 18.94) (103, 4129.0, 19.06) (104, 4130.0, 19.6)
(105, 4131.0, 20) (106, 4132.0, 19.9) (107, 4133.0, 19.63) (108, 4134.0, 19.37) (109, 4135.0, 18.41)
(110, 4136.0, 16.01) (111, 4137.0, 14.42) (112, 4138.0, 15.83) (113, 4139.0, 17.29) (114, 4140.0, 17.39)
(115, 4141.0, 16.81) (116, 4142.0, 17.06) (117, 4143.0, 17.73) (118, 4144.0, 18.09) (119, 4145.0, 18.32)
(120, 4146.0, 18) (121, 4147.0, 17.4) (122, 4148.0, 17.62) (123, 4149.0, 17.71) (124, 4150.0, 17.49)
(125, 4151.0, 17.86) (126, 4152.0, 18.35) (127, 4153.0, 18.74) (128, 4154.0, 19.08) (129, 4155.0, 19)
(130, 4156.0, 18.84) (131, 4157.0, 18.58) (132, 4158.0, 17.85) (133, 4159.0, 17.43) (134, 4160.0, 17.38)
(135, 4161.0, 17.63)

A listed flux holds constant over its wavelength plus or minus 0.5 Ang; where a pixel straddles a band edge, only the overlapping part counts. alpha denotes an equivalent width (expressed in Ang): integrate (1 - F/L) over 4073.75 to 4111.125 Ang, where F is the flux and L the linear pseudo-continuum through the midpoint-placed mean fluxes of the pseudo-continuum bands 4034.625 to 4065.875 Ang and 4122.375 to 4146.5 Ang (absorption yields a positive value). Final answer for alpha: -2.1 Ang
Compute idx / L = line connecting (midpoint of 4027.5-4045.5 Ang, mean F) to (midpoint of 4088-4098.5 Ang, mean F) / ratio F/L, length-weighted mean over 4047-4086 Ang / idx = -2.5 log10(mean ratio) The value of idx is 0.02 mag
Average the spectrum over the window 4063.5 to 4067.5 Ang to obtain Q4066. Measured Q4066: 18.8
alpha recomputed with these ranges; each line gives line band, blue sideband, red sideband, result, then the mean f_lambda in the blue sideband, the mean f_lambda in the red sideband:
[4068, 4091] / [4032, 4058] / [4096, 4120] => -0.5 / 18.3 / 19.2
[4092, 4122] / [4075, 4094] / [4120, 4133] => -0.1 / 19.2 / 19.1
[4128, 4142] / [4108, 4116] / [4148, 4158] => 0.4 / 18.6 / 18.3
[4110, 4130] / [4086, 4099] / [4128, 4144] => -0.4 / 19.7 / 17.9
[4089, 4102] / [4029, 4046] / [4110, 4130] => -0.6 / 18.4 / 19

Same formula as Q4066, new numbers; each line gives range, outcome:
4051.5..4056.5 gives 18.1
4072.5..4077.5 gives 19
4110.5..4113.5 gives 18.8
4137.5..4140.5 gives 16.8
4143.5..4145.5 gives 18.2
